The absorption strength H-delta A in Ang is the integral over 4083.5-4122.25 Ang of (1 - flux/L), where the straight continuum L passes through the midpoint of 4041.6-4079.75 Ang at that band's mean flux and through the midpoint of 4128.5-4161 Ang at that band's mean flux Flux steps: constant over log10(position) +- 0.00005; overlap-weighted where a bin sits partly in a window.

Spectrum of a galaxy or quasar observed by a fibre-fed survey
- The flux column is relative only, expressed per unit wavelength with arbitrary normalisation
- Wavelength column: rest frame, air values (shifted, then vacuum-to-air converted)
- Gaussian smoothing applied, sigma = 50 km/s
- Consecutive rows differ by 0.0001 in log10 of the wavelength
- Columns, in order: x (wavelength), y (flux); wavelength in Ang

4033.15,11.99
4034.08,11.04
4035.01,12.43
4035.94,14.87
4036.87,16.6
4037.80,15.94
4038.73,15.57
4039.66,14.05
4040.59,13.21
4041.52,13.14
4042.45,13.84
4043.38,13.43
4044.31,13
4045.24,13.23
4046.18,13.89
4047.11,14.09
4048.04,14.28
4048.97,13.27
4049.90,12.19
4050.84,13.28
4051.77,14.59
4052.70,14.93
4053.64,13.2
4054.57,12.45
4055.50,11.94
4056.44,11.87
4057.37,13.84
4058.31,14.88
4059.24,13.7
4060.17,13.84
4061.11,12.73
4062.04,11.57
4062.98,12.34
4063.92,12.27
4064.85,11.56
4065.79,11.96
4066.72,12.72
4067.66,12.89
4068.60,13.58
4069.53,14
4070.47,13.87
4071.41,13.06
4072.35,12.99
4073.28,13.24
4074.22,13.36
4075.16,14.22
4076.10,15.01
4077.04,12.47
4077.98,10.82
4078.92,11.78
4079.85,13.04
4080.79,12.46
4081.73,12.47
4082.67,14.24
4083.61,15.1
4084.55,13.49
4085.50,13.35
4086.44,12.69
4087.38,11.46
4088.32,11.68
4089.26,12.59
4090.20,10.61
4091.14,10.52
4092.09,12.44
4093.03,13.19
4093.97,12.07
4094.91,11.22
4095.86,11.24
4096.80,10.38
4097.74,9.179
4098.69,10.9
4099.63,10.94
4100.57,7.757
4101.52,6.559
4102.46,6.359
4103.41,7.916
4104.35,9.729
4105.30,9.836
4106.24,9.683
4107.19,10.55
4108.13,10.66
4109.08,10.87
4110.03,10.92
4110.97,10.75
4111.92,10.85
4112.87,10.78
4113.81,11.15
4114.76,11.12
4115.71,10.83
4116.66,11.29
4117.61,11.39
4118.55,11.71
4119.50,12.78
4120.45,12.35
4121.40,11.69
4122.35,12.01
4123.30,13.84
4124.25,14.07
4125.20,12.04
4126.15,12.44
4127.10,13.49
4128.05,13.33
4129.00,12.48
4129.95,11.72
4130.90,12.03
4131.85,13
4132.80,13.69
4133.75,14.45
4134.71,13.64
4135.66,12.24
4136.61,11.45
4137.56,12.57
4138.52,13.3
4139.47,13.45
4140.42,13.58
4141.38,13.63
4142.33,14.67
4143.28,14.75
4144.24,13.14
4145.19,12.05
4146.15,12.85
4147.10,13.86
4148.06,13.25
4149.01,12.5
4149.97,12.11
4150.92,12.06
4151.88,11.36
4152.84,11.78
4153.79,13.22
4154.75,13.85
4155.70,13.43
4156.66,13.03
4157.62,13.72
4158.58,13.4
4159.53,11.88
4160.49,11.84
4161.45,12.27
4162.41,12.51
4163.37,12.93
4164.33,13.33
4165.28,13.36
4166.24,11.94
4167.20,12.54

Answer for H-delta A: 6.2 Ang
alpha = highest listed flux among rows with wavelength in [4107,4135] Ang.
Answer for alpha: 14.45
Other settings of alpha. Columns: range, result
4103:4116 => 11.15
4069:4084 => 15.1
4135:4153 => 14.75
